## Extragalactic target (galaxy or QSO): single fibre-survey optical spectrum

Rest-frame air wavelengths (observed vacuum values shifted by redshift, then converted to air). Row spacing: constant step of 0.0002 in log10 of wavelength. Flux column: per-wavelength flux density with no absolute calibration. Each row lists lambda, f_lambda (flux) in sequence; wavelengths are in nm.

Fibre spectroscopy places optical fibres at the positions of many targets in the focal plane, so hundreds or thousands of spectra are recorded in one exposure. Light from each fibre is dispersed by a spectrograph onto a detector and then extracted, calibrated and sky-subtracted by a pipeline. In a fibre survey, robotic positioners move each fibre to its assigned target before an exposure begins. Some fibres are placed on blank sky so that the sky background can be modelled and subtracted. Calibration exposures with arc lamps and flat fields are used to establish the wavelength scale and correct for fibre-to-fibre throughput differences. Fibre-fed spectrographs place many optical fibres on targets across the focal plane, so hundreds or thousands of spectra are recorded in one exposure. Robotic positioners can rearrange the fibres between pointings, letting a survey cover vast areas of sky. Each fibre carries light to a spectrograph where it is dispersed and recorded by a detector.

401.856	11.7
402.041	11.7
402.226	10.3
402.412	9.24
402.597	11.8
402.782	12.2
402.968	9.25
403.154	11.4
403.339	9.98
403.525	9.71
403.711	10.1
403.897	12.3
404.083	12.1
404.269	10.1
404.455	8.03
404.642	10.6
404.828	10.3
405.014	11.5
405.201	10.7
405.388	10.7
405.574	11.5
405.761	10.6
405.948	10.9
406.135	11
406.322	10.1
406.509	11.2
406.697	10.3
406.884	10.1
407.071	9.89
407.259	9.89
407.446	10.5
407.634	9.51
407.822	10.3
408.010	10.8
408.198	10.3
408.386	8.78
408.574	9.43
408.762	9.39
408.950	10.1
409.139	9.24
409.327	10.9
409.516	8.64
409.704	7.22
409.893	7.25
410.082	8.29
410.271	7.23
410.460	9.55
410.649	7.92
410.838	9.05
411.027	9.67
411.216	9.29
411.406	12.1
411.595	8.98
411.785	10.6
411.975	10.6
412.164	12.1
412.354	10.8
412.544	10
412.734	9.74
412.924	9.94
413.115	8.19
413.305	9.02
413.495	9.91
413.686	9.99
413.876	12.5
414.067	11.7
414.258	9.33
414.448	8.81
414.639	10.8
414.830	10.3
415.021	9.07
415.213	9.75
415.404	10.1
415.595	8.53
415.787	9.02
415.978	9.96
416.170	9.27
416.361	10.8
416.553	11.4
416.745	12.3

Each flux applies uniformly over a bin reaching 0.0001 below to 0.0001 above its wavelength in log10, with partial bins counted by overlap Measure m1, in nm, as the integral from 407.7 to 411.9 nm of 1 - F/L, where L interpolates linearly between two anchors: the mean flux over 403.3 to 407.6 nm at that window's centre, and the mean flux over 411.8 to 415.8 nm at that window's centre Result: 0.39 nm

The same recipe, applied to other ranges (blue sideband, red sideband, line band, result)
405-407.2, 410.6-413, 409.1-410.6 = 0.26 nm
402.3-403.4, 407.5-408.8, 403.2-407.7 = -0.11 nm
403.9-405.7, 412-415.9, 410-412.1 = 0.16 nm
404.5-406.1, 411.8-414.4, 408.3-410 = 0.25 nm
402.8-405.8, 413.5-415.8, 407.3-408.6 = 0.05 nm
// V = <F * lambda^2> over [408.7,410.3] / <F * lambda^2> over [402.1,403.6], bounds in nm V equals 0.9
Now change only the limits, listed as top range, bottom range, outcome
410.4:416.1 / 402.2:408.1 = 0.98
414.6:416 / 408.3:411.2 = 1.12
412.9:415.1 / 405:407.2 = 0.97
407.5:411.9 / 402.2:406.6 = 0.90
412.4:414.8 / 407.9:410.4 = 1.13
